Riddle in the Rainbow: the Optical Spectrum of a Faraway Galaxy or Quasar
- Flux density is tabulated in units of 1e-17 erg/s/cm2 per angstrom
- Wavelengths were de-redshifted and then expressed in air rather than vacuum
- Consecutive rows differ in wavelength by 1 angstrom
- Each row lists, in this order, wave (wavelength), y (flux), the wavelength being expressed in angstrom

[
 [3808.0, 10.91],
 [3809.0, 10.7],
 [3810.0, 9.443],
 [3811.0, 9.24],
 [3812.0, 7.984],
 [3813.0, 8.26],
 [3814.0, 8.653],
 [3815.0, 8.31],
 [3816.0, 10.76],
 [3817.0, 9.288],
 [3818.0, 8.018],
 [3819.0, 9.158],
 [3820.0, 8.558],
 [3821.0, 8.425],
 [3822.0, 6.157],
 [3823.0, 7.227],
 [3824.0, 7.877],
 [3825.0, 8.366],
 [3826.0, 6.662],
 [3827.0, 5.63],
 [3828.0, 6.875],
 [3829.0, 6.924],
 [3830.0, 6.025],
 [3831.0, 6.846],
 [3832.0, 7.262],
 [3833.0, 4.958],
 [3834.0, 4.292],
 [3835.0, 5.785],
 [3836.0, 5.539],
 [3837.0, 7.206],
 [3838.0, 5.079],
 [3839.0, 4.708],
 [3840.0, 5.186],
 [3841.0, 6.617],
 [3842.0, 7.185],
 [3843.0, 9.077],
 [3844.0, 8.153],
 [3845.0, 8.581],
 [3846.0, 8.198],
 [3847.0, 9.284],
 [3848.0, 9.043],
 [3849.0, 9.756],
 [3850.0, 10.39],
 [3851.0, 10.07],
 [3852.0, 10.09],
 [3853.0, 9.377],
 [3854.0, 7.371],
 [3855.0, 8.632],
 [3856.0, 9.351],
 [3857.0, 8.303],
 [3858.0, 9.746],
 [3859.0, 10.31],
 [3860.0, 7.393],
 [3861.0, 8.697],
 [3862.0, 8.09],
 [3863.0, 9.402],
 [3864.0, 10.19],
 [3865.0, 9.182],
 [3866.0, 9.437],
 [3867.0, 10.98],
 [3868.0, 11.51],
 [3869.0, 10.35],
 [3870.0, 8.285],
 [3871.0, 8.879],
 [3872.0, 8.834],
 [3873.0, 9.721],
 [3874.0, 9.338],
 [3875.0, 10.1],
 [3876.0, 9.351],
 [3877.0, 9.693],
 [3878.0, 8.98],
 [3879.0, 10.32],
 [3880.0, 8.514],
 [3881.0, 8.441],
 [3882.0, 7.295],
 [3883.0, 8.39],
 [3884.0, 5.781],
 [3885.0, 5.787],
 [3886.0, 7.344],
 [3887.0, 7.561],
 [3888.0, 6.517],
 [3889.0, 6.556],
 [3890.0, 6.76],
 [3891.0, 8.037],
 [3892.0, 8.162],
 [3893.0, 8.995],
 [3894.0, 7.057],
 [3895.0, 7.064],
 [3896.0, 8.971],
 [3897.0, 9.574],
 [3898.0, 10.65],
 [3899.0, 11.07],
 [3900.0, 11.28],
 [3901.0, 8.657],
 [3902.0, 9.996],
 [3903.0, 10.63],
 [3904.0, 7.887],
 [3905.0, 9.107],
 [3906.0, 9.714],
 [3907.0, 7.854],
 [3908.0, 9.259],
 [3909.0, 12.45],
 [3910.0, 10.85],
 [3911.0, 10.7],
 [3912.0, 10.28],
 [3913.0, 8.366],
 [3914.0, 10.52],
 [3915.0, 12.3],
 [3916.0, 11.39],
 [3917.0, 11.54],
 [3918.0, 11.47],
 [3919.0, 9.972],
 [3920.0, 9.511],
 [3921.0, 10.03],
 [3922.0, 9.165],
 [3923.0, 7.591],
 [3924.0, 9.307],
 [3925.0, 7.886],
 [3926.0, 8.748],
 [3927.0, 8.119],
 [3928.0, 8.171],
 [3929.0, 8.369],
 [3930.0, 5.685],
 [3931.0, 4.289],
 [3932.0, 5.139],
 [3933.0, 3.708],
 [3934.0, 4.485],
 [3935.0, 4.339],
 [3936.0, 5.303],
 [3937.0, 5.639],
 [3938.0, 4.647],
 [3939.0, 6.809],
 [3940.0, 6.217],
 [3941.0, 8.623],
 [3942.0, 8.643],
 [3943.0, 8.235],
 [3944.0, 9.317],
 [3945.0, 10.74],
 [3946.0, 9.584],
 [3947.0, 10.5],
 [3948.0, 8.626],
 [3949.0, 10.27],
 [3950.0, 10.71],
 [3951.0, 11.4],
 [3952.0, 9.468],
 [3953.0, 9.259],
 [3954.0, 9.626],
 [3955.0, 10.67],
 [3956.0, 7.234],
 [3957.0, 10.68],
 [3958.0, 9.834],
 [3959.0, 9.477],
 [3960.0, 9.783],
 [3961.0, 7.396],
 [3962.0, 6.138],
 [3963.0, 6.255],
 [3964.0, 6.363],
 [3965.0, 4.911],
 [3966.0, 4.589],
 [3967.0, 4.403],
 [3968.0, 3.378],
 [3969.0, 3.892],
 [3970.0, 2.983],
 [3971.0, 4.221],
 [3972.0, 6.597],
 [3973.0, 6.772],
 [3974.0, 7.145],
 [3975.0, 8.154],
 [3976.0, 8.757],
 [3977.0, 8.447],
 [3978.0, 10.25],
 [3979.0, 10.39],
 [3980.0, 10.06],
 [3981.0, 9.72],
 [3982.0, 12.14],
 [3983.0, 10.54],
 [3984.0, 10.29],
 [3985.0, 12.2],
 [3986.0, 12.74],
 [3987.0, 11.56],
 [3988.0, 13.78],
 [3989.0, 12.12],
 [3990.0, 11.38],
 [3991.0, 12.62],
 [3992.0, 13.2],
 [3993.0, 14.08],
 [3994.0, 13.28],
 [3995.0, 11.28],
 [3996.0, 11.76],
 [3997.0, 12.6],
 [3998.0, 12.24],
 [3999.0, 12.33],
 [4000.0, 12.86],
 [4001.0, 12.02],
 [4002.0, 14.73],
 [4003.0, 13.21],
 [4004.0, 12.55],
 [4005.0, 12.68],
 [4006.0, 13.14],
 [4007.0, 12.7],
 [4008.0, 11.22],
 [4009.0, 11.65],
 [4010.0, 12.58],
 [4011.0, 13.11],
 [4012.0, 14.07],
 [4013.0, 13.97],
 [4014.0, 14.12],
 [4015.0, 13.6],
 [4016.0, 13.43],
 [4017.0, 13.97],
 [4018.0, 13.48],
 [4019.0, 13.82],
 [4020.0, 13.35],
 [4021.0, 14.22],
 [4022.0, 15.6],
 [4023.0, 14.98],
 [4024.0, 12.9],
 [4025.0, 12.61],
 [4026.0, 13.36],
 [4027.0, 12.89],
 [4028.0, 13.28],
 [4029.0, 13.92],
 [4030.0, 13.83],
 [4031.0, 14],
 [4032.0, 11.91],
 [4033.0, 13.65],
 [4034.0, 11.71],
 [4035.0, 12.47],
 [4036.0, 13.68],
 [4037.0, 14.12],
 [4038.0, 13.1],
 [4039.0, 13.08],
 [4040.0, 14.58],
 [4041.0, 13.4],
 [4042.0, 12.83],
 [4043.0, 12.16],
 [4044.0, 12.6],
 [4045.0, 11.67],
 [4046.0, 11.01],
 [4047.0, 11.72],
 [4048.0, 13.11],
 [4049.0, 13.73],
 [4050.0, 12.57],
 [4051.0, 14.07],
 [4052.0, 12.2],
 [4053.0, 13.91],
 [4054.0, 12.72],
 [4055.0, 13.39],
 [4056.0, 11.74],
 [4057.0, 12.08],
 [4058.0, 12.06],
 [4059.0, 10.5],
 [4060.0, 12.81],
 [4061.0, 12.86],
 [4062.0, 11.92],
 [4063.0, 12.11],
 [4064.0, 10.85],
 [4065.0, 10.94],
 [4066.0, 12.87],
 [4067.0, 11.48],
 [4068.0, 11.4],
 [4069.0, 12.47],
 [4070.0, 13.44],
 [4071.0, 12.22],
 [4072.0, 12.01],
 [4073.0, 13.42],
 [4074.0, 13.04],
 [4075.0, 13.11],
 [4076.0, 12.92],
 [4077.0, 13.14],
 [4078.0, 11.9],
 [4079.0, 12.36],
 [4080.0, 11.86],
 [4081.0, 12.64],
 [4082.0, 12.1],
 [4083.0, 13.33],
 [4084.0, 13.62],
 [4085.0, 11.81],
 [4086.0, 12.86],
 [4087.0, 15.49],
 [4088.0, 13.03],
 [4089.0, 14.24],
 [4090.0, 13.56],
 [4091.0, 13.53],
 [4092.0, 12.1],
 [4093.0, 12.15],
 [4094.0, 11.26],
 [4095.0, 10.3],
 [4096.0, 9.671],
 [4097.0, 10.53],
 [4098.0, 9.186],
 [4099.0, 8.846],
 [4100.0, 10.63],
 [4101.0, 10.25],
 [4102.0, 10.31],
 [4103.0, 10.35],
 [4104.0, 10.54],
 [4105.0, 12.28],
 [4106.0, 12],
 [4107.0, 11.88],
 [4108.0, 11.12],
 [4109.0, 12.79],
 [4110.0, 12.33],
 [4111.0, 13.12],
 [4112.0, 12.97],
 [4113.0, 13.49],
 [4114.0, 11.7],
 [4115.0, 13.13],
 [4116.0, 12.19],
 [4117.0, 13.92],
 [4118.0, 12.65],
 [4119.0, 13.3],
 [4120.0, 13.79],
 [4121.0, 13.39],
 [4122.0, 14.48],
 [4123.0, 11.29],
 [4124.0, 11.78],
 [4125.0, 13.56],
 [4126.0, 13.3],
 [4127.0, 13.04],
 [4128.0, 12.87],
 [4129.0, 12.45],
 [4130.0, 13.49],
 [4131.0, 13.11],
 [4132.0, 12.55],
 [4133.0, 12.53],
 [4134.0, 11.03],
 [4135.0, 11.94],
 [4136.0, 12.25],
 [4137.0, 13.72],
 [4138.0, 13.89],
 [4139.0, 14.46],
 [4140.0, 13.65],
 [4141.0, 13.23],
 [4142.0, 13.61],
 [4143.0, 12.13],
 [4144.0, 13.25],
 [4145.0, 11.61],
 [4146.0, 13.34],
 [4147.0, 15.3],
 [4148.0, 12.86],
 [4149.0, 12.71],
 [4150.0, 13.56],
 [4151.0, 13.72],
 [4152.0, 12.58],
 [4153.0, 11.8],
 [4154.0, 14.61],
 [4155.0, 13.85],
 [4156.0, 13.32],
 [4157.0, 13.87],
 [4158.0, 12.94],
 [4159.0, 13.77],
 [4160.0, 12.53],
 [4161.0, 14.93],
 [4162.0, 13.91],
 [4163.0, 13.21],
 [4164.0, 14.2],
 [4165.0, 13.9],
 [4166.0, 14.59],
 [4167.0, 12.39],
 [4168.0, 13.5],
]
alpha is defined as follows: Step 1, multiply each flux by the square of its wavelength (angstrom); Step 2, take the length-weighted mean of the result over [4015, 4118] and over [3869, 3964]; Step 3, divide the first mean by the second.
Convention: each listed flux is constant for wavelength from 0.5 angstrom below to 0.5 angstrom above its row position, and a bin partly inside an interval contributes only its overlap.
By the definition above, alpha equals 1.57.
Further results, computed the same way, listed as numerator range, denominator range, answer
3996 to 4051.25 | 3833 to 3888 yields 1.70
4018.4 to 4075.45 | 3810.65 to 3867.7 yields 1.77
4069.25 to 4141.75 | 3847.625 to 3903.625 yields 1.57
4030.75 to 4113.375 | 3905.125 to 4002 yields 1.44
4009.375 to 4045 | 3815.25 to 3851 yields 1.99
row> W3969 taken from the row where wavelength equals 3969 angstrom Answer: 3.892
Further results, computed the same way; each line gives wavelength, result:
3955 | 10.67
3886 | 7.344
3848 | 9.043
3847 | 9.284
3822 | 6.157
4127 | 13.04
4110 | 12.33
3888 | 6.517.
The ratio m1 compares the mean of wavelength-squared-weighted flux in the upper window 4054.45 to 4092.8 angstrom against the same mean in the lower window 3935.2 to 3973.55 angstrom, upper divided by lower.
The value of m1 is 1.76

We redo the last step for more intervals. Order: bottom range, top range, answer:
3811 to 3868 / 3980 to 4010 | 1.65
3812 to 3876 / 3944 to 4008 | 1.29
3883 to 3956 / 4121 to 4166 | 1.72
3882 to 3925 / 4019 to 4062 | 1.53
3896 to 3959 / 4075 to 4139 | 1.52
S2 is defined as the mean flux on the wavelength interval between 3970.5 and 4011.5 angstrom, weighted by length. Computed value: 11.3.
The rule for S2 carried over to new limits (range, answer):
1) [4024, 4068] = 12.7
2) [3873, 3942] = 8.43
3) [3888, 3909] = 8.89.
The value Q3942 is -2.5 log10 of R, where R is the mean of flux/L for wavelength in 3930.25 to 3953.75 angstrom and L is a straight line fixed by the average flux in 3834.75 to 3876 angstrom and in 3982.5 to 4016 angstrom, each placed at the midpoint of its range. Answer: 0.40 mag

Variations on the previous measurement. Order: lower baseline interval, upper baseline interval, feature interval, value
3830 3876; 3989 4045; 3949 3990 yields 0.33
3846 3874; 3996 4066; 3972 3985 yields 0.25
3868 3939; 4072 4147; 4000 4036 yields -0.23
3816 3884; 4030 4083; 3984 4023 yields -0.13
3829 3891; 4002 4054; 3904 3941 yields 0.20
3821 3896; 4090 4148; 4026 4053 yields -0.18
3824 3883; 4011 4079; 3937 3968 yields 0.28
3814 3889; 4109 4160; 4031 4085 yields -0.08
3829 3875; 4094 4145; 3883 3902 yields 0.09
